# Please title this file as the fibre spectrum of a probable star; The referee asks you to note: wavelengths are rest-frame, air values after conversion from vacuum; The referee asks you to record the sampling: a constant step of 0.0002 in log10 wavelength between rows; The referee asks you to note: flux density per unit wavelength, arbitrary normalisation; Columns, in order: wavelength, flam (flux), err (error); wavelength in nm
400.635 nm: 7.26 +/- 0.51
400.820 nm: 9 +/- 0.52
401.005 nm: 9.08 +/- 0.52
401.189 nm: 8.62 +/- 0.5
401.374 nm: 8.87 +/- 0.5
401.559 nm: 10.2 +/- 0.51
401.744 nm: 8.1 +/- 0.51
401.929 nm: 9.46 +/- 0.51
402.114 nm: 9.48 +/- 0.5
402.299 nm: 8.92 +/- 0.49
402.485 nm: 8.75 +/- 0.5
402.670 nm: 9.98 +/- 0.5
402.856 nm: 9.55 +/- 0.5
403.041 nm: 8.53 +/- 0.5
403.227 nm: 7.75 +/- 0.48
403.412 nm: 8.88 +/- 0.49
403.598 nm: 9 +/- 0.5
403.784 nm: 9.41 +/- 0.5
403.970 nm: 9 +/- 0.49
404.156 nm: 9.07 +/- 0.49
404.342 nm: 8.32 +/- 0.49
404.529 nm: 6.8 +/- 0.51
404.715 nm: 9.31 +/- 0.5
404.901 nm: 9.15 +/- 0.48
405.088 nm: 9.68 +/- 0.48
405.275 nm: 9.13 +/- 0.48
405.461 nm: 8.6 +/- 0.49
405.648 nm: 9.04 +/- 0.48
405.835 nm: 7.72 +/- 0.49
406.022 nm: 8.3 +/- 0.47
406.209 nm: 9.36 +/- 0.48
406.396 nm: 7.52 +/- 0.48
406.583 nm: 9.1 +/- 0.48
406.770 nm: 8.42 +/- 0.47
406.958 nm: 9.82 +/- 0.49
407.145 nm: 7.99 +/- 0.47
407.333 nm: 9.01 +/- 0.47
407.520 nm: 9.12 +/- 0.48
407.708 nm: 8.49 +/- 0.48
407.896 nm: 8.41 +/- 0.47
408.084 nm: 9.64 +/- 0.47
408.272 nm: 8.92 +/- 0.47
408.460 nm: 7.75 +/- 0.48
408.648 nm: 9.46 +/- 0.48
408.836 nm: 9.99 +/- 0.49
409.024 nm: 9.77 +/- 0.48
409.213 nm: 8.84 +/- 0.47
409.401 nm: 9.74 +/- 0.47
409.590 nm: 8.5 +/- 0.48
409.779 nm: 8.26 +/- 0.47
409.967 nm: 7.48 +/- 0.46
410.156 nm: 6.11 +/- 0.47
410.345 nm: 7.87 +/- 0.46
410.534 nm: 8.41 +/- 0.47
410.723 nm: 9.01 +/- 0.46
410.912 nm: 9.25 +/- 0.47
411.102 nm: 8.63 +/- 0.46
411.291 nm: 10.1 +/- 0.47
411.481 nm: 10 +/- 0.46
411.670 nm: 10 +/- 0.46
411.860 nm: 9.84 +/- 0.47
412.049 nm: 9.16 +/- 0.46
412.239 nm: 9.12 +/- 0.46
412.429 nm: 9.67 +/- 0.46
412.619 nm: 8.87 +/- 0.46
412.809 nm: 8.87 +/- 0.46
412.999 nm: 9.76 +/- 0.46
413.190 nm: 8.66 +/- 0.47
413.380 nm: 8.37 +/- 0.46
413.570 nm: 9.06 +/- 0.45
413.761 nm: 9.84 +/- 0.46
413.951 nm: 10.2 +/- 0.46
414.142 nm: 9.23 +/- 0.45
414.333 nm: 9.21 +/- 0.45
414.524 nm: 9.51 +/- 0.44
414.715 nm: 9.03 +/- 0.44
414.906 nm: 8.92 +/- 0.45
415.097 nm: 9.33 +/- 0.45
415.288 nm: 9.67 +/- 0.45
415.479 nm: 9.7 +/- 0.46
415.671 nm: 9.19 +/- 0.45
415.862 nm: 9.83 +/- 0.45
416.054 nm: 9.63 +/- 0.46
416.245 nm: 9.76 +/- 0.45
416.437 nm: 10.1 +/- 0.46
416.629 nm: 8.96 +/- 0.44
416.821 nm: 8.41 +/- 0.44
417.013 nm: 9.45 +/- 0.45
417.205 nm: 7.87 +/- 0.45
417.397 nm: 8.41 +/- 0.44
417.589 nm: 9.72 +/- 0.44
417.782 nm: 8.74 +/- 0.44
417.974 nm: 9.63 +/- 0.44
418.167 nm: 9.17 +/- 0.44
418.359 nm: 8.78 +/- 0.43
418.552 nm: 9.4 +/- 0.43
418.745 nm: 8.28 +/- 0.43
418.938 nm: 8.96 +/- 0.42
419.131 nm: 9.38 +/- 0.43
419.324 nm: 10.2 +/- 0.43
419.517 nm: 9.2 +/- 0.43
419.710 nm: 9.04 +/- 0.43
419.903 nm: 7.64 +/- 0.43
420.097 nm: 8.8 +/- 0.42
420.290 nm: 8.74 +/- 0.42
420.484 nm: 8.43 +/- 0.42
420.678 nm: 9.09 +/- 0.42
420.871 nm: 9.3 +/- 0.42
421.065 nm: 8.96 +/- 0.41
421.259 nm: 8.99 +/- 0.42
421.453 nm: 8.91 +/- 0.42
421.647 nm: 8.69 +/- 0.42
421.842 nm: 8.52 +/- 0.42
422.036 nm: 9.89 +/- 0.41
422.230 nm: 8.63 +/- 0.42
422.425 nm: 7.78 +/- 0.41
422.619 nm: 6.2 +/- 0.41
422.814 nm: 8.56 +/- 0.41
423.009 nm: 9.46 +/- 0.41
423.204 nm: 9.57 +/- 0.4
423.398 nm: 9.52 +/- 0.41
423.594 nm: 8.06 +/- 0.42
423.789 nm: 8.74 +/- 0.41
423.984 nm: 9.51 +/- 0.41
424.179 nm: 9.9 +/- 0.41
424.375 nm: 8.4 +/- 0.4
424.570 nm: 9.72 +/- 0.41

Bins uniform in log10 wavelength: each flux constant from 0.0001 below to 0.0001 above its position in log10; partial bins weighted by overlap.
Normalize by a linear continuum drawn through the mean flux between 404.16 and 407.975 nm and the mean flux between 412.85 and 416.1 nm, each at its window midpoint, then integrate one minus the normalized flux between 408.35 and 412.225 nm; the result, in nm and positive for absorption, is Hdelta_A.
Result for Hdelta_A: 0.04 nm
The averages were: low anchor 8.67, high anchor 9.35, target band 8.91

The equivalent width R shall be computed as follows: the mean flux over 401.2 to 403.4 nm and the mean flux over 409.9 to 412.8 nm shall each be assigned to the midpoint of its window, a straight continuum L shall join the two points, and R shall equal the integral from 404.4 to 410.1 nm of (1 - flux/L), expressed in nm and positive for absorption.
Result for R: 0.13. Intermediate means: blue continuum 9.03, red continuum 8.91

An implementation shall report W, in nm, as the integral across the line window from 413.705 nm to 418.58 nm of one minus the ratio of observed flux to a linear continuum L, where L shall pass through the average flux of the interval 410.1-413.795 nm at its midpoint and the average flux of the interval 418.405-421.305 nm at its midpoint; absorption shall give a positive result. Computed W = -0.16 nm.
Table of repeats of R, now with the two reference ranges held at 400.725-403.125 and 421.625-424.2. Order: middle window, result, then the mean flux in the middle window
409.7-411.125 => 0.14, 8.1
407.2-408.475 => 0.03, 8.8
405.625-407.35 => 0.08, 8.59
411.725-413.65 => -0.05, 9.16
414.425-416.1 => -0.10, 9.42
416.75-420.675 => -0.04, 8.92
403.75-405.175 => 0.04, 8.81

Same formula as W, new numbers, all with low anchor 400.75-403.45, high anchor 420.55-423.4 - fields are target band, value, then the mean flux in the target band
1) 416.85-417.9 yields 0.00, 8.83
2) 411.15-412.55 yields -0.12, 9.65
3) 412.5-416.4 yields -0.21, 9.35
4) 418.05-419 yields -0.01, 8.93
